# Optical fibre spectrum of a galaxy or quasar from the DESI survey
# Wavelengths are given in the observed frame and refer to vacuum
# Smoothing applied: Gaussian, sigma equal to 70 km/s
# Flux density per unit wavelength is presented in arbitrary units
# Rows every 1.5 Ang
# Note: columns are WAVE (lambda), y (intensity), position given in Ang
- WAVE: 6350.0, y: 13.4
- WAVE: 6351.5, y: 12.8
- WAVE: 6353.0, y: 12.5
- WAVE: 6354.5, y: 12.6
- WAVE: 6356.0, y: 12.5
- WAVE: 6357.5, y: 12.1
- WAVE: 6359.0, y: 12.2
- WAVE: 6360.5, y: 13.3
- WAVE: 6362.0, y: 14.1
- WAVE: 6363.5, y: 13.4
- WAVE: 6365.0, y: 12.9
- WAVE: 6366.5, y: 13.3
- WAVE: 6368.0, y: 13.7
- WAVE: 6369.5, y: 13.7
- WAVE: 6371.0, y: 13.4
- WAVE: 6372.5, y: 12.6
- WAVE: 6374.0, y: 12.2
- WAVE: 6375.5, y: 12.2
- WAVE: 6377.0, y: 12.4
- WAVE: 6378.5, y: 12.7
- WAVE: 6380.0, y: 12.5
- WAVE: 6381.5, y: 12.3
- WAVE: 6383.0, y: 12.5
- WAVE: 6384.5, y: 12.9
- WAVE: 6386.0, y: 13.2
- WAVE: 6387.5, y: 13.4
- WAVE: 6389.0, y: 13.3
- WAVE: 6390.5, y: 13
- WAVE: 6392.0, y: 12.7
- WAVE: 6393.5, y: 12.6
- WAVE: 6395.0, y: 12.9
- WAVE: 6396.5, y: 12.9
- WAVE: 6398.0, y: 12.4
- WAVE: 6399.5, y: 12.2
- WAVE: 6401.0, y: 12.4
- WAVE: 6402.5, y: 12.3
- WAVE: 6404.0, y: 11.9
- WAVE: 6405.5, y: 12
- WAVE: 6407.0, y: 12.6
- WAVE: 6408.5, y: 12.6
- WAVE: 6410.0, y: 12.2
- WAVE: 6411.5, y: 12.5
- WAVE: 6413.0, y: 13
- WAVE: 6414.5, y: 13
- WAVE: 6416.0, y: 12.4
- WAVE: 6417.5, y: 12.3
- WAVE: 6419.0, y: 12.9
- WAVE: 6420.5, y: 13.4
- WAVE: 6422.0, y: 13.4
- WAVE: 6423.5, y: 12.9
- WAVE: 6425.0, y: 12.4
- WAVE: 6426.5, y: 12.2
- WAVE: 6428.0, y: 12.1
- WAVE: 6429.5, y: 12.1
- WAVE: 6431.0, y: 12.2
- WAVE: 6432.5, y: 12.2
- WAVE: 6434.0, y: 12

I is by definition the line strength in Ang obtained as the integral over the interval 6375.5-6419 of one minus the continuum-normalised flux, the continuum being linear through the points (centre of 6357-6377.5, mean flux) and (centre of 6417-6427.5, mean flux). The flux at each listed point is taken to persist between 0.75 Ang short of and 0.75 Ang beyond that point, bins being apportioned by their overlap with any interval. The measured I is 0.89 Ang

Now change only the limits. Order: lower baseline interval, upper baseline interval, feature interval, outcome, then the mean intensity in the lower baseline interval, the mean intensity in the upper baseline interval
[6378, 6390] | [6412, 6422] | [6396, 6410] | 0.6 Ang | 12.9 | 12.9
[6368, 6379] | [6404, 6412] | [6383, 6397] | -0.4 Ang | 12.8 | 12.3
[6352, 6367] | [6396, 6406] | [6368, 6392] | -0.5 Ang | 12.9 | 12.3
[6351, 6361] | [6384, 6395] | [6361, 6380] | -0.4 Ang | 12.5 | 13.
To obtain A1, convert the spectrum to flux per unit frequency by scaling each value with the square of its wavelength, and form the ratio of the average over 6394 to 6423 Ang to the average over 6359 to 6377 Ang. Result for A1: 0.97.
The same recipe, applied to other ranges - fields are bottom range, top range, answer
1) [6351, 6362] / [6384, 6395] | 1.04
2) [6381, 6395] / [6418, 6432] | 0.99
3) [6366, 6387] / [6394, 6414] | 0.98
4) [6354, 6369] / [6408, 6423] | 1.00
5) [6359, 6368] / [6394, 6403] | 0.95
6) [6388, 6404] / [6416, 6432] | 1.00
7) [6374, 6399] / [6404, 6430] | 1.00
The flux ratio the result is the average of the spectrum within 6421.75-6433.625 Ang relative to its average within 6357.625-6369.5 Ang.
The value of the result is 0.9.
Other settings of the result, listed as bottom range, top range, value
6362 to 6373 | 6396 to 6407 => 0.92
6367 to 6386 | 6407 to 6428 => 0.99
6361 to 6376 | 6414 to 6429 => 0.96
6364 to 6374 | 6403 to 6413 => 0.94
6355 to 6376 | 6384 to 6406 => 0.98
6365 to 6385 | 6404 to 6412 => 0.96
